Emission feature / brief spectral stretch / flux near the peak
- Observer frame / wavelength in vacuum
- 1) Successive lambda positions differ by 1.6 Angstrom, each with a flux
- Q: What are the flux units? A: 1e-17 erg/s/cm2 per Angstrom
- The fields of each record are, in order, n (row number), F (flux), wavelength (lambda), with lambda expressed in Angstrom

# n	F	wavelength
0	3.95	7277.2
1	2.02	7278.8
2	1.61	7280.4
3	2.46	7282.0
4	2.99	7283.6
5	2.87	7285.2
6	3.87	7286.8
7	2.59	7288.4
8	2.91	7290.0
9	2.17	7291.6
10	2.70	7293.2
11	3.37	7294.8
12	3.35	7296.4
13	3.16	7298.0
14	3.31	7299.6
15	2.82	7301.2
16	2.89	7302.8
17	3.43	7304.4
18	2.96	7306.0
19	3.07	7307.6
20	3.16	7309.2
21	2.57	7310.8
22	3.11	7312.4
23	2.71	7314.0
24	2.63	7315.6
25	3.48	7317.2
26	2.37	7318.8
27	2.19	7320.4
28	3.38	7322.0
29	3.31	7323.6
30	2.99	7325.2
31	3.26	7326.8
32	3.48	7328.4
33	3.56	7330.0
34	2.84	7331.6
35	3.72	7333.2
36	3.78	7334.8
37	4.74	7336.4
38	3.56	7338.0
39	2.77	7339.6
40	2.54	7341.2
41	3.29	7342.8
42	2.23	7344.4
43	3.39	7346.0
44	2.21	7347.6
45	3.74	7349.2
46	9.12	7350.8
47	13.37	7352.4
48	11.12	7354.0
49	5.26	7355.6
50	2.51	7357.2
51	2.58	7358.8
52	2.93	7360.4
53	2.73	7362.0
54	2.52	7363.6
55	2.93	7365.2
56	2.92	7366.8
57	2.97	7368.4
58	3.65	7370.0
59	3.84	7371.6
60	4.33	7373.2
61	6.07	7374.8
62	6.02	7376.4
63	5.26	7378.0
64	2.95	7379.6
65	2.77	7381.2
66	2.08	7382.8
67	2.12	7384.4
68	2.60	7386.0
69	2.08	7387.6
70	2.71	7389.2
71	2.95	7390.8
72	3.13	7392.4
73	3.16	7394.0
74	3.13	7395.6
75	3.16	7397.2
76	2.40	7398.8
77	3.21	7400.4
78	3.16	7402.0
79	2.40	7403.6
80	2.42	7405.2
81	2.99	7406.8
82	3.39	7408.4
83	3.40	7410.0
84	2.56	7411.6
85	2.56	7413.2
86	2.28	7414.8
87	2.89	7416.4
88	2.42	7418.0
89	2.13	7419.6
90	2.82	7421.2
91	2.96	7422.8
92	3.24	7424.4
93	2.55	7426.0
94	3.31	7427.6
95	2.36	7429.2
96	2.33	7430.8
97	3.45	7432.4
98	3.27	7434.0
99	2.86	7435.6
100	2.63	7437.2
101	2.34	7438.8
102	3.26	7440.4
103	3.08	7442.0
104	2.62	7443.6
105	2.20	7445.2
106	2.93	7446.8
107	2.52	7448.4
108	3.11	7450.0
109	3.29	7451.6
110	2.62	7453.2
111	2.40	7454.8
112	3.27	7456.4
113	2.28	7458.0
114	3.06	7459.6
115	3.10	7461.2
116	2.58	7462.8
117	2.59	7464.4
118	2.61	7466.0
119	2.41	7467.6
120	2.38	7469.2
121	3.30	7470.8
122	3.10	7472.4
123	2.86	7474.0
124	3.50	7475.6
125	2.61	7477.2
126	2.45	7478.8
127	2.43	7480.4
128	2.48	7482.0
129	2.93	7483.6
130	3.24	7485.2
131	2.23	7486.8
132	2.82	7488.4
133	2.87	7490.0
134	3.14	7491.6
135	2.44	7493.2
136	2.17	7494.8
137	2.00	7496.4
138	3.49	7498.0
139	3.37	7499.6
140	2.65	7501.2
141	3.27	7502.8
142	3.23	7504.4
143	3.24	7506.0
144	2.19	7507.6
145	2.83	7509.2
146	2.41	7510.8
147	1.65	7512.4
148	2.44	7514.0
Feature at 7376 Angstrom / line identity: [N II]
